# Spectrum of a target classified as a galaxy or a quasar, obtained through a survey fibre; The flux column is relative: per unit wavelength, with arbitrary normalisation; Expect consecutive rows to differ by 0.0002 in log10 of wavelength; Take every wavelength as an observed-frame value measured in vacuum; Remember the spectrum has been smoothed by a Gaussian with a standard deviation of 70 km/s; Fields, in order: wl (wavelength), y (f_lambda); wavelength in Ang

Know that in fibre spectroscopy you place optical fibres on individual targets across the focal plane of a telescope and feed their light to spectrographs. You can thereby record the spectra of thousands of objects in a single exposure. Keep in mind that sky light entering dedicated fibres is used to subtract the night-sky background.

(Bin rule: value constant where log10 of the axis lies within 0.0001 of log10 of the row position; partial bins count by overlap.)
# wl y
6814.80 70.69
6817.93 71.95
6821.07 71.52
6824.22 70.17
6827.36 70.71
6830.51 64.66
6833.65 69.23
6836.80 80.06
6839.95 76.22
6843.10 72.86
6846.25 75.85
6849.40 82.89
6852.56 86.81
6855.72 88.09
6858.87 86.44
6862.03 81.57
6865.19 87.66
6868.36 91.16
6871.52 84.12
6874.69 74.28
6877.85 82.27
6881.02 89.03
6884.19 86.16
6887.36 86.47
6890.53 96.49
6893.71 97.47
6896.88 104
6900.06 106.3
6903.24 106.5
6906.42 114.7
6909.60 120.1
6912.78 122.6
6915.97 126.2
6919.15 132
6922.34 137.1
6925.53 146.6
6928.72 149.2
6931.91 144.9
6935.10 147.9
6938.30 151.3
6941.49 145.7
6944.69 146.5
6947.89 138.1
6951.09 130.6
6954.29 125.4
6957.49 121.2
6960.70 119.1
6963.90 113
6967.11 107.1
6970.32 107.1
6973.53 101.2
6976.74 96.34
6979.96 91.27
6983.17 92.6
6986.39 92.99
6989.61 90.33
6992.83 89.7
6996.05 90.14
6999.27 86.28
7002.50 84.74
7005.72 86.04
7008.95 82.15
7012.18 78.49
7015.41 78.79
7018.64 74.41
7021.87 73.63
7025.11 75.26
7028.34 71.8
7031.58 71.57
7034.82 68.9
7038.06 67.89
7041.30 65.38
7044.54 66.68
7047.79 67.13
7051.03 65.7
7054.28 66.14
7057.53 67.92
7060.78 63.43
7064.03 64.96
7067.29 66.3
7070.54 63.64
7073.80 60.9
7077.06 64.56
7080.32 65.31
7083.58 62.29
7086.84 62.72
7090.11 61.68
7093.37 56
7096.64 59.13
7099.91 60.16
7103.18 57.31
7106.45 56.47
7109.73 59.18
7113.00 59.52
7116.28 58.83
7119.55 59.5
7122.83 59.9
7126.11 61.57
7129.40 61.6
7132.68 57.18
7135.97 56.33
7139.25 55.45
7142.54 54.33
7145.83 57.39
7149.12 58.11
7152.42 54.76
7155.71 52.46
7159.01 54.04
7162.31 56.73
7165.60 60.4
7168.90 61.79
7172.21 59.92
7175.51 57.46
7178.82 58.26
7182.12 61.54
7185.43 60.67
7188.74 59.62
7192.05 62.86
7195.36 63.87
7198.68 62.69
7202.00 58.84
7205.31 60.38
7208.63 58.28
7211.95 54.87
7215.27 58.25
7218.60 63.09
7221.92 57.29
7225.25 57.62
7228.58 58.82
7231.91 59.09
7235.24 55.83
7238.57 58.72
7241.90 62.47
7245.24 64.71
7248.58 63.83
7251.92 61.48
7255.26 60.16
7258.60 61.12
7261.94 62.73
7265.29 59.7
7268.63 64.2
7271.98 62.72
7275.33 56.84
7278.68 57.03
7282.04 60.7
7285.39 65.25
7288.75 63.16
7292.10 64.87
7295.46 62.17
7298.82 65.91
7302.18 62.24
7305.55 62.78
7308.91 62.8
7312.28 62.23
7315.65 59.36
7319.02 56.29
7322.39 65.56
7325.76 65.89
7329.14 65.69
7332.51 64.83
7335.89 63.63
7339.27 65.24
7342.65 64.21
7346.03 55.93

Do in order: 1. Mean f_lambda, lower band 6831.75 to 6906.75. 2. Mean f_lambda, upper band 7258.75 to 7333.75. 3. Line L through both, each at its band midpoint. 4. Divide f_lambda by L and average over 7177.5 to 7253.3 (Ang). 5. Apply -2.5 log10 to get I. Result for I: 0.12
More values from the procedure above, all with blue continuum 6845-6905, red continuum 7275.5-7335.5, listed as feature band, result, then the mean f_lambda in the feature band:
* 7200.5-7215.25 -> 0.18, 58.1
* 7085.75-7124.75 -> 0.26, 59.2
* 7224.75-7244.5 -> 0.14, 59.1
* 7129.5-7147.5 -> 0.28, 56.6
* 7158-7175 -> 0.21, 58.7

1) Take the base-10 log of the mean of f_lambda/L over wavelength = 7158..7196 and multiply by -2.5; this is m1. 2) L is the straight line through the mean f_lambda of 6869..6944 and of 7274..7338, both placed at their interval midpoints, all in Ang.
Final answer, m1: 0.31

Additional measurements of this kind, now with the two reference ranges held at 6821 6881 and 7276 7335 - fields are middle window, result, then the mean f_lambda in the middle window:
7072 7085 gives 0.12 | 63.3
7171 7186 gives 0.13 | 59.5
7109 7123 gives 0.17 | 59.4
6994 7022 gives -0.12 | 82.2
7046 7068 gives 0.09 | 65.9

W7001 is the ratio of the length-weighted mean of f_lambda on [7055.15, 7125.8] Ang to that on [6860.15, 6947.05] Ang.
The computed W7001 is 0.54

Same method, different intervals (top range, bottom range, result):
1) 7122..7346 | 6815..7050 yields 0.63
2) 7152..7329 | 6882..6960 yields 0.49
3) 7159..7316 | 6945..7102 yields 0.74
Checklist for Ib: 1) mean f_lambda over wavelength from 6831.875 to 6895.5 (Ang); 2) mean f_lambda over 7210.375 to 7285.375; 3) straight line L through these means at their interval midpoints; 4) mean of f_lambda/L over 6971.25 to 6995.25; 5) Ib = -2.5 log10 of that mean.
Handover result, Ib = -0.22 mag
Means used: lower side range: 83.8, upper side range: 60.2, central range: 93.7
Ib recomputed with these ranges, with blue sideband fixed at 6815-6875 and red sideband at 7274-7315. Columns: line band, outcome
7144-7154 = 0.19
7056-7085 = 0.09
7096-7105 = 0.17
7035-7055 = 0.07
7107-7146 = 0.17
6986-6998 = -0.23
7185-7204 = 0.07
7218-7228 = 0.10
